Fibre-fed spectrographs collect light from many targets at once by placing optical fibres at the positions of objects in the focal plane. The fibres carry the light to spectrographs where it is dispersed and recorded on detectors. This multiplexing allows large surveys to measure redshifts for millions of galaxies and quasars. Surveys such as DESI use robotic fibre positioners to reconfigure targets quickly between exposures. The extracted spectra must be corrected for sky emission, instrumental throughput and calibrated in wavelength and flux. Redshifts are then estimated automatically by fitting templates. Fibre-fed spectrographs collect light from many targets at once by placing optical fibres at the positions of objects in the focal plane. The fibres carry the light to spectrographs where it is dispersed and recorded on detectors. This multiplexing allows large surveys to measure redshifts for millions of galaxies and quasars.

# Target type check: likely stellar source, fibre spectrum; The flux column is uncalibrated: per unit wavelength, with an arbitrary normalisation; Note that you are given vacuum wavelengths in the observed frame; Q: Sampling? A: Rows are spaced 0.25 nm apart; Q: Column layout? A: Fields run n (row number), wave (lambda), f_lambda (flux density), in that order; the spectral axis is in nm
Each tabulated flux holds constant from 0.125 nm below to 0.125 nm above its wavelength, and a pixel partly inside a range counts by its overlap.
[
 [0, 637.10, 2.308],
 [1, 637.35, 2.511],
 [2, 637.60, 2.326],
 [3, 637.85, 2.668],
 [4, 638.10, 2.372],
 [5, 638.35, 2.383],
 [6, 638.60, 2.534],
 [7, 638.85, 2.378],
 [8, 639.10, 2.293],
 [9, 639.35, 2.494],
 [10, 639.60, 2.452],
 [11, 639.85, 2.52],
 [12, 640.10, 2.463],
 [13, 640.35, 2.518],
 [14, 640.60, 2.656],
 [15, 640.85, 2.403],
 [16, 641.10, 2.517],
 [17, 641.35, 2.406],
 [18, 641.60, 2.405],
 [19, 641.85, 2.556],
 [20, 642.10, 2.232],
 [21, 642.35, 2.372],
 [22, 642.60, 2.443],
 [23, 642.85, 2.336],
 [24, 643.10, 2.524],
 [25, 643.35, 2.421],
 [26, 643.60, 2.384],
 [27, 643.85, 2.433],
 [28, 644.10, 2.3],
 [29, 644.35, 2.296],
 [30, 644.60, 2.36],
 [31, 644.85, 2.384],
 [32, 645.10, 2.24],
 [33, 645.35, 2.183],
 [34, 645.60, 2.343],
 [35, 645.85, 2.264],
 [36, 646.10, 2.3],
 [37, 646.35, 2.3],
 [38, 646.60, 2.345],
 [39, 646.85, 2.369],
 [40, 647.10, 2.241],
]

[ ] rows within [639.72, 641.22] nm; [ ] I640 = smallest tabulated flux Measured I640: 2.403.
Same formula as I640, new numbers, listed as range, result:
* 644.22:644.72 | 2.296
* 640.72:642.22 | 2.232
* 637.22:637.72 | 2.326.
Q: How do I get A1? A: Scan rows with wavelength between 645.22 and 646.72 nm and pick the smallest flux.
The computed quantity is 2.183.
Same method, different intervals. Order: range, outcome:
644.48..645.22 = 2.24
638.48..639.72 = 2.293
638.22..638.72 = 2.383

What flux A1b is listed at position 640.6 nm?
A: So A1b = 2.656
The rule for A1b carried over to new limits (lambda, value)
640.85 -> 2.403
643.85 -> 2.433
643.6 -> 2.384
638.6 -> 2.534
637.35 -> 2.511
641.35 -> 2.406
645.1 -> 2.24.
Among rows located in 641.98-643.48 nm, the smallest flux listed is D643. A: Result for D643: 2.232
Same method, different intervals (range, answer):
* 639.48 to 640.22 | 2.452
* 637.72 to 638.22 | 2.372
